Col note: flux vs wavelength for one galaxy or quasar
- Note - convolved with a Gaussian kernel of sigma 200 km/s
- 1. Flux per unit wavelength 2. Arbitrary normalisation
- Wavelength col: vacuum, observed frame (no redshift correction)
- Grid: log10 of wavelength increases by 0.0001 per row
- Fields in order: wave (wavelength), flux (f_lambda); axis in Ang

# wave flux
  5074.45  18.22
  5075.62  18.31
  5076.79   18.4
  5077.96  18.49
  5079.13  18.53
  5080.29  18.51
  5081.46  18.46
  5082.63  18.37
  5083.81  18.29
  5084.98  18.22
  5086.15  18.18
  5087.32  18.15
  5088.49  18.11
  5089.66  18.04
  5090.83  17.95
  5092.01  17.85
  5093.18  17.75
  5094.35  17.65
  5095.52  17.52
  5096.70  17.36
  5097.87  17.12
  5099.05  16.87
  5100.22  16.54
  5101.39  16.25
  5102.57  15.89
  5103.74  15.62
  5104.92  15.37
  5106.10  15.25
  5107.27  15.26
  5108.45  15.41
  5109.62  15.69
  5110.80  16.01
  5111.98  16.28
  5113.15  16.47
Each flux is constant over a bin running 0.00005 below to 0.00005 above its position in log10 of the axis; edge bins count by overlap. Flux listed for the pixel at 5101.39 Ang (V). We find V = 16.25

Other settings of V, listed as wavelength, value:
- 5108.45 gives 15.41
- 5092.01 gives 17.85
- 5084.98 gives 18.22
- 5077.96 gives 18.49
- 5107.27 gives 15.26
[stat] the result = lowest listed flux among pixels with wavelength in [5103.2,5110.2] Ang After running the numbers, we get 15.25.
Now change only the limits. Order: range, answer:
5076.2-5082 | 18.4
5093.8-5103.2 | 15.89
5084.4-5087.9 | 18.15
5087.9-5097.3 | 17.36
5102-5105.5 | 15.37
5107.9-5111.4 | 15.41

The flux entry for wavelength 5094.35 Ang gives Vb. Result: 17.65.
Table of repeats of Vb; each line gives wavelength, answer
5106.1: 15.25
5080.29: 18.51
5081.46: 18.46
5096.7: 17.36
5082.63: 18.37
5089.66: 18.04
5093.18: 17.75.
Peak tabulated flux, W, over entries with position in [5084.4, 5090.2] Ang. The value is 18.22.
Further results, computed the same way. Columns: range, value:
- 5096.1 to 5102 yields 17.36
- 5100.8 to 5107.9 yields 16.25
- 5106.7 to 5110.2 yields 15.69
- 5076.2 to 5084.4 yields 18.53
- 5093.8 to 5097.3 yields 17.65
